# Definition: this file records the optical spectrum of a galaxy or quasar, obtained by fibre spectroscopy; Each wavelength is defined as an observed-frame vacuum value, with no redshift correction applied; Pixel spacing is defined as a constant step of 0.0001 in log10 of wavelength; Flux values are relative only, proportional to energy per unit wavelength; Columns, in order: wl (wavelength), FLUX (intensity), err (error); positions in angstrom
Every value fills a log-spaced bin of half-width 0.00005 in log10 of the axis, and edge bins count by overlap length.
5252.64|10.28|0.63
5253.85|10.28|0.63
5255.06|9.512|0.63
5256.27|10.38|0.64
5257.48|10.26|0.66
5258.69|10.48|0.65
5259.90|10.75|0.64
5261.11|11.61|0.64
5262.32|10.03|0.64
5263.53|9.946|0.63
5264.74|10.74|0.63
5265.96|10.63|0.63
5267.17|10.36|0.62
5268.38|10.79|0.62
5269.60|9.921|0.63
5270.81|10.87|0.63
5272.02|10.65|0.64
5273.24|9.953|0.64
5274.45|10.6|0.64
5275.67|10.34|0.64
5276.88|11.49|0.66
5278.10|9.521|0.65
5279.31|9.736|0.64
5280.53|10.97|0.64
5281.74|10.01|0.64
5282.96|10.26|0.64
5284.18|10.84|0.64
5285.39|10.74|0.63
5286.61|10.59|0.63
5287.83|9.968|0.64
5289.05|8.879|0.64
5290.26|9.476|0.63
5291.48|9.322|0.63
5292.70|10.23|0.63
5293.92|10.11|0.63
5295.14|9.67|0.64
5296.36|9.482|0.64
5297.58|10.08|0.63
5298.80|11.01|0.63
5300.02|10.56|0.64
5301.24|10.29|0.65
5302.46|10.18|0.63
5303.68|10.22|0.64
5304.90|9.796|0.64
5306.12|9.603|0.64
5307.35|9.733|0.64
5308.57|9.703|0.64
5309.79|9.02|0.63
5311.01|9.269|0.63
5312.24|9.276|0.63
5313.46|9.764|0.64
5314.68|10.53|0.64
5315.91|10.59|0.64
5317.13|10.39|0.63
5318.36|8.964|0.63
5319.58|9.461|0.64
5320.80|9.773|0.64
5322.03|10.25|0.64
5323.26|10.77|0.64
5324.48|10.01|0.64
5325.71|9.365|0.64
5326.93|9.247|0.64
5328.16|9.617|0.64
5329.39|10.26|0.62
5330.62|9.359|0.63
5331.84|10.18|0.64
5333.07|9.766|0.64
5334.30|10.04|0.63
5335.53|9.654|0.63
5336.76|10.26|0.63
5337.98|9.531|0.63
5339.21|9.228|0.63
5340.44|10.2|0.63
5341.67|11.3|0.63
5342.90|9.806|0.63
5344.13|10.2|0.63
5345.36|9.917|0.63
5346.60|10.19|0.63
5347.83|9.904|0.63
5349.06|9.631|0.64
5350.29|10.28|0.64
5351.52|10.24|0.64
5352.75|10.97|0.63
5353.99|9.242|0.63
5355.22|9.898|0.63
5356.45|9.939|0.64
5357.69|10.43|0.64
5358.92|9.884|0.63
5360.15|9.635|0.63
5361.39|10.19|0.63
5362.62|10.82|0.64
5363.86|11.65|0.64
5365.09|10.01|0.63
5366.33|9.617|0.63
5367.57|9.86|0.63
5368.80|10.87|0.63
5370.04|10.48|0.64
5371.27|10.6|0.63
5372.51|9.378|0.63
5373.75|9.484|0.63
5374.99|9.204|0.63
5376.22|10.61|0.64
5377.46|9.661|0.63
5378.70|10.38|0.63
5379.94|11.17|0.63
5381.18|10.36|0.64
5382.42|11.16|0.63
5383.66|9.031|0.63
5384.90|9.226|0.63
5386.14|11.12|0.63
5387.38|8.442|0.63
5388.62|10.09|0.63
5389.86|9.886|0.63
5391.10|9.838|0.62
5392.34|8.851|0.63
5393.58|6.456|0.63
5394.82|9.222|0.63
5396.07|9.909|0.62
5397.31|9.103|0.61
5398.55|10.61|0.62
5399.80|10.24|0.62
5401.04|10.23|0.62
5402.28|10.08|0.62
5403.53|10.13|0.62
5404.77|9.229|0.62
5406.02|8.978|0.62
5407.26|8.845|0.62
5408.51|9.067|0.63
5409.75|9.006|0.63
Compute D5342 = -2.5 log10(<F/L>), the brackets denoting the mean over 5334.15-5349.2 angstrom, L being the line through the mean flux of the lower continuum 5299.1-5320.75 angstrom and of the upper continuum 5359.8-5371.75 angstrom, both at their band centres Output 0.017 mag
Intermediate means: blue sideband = 9.86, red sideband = 10.4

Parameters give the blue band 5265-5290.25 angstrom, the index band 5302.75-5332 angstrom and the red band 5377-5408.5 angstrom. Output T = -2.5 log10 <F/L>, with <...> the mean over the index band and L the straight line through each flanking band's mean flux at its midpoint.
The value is 0.03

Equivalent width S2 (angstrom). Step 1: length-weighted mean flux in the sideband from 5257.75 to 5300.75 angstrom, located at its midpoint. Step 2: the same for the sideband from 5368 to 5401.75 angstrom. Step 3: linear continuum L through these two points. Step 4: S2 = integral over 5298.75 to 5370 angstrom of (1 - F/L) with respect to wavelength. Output 0.4 angstrom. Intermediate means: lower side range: 10.3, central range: 10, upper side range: 9.84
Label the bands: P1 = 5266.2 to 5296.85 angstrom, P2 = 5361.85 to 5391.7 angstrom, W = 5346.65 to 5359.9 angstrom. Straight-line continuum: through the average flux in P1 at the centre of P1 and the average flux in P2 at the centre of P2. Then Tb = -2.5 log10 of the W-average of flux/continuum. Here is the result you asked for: 0.01 mag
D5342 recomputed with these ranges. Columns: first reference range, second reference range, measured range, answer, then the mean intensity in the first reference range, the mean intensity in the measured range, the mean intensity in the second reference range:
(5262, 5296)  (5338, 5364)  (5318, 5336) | 0.04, 10.2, 9.79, 10.1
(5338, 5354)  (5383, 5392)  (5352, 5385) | -0.03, 10.1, 10.2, 9.65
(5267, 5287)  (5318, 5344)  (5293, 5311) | 0.03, 10.5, 9.94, 9.88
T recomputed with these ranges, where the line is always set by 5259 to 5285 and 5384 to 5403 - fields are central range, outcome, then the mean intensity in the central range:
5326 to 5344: 0.012 mag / 9.89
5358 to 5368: -0.047 mag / 10.2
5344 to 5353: -0.026 mag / 10.1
